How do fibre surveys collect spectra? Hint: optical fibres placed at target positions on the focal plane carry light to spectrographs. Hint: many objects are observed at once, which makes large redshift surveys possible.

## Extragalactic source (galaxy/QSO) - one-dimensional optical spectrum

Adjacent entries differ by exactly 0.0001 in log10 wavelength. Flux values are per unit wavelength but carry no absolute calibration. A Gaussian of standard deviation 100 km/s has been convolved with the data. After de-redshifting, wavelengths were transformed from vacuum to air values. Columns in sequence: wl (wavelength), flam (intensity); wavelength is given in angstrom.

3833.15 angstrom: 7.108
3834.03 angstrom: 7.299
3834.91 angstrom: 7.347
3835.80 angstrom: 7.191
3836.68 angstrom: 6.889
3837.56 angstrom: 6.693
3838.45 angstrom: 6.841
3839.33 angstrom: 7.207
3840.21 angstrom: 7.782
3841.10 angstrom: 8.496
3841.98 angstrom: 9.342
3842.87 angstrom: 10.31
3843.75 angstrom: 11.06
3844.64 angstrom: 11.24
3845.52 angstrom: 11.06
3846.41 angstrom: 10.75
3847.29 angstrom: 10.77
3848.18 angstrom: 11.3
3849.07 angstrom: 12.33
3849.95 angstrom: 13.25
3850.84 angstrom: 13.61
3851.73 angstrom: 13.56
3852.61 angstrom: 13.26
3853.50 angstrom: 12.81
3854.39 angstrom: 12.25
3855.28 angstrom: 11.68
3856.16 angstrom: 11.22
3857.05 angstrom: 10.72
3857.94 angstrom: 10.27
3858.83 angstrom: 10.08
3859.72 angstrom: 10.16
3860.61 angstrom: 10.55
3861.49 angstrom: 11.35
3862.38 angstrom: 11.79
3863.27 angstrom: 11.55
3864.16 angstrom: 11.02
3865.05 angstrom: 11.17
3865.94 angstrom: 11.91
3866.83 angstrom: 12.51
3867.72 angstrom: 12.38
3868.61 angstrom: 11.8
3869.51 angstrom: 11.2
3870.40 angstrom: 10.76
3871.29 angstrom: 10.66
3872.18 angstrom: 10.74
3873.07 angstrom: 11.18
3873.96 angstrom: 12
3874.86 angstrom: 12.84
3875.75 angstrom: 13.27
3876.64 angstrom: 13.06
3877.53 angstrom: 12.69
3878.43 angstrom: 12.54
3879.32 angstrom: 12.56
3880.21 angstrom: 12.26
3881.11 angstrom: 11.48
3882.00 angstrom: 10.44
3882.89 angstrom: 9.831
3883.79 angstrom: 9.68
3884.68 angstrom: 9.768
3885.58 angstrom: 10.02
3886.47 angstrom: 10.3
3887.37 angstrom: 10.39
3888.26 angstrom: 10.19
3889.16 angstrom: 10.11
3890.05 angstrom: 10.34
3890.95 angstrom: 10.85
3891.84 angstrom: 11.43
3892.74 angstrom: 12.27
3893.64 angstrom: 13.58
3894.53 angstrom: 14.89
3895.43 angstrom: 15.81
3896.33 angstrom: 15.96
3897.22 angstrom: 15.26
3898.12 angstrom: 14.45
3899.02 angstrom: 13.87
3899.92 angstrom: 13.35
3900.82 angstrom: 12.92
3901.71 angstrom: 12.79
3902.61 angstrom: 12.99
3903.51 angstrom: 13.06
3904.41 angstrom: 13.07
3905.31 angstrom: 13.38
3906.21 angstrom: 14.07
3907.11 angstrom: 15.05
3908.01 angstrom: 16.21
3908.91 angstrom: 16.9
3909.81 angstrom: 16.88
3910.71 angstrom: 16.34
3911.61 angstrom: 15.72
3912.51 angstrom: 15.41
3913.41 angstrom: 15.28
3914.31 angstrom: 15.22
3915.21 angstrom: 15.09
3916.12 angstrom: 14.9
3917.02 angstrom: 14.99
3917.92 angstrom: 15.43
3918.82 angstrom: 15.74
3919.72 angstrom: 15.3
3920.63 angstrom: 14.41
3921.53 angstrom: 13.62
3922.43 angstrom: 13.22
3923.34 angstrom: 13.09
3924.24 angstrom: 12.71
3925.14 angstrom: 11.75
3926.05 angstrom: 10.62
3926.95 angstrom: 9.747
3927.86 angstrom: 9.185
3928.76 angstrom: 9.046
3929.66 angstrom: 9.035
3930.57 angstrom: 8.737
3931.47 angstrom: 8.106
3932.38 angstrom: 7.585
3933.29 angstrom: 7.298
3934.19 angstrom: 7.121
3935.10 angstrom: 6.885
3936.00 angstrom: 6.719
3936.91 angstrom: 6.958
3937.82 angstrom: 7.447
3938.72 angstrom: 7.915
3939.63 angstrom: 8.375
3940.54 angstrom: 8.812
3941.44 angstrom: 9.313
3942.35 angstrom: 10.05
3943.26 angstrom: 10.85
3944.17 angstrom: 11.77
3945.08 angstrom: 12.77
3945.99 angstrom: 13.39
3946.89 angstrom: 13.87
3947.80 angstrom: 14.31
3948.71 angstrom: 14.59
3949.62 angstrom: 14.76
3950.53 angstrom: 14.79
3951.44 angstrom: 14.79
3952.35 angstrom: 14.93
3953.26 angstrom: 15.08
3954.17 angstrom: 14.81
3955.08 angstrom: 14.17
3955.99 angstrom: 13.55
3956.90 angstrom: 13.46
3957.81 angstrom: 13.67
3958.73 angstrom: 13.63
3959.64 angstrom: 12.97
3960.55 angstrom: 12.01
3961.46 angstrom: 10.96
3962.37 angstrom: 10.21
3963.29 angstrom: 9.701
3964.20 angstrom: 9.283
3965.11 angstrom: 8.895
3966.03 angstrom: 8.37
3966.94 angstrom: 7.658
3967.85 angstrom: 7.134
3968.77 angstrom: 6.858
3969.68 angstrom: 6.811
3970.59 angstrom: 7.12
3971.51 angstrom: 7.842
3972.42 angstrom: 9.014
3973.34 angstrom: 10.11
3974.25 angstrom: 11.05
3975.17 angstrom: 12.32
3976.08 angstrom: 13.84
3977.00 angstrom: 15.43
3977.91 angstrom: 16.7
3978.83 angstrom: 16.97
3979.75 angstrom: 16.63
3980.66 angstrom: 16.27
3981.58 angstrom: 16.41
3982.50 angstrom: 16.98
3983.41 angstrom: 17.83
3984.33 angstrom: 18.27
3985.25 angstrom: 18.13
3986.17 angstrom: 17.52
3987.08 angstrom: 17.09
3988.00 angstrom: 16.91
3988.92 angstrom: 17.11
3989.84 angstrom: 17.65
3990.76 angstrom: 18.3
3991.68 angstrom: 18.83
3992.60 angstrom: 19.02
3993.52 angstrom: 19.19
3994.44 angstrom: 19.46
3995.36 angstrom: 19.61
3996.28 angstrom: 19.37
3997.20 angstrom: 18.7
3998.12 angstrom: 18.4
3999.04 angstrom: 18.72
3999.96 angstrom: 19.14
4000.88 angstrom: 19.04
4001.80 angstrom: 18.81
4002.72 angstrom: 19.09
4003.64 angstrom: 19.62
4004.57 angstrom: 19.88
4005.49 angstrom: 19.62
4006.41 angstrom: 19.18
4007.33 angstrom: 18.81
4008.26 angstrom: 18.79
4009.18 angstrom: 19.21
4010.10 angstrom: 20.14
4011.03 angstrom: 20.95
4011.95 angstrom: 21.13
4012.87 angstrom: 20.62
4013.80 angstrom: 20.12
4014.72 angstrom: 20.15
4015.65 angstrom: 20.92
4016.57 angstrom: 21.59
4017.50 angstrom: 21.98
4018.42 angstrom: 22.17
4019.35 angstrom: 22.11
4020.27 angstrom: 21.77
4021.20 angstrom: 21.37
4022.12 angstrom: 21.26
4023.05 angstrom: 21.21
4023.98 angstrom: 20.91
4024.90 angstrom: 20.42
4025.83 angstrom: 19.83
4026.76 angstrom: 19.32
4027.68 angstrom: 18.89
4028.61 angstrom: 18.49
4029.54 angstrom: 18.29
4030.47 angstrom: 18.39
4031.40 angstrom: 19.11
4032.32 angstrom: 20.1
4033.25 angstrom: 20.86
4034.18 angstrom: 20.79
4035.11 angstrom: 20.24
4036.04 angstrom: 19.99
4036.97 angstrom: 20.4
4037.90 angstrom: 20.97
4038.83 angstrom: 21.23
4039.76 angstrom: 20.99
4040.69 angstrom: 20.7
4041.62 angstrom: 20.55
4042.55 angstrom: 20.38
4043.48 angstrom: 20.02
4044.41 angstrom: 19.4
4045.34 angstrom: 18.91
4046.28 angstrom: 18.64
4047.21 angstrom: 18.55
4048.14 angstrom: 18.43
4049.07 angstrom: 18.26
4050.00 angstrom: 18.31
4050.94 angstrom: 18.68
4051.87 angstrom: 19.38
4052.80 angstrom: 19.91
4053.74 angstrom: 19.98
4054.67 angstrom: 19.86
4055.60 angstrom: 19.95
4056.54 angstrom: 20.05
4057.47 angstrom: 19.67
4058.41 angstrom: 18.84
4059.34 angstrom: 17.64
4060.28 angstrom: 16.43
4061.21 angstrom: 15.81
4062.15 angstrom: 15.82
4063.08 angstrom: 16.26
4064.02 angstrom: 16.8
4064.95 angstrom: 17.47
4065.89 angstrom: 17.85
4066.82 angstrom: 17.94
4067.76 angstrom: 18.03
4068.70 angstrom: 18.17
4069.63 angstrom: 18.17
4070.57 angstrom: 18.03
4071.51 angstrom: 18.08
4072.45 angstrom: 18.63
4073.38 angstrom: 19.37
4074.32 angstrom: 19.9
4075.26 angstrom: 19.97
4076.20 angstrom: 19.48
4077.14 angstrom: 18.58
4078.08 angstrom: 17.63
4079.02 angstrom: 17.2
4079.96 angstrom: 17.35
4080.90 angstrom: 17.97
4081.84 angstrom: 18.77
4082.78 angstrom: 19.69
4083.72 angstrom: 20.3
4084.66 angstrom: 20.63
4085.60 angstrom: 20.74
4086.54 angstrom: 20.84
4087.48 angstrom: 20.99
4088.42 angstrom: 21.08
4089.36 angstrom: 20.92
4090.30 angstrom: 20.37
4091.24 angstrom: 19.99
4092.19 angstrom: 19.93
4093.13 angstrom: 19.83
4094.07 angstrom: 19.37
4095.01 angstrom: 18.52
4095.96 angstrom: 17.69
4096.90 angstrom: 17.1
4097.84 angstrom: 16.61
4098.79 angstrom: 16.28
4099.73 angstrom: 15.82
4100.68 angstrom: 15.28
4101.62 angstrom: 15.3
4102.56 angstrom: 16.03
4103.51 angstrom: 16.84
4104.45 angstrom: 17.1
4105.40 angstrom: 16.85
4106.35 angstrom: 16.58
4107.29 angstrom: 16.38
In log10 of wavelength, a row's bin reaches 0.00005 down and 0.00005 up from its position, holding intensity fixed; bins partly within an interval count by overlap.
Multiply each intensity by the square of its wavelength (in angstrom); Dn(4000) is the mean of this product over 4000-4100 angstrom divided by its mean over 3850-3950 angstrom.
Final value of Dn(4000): 1.73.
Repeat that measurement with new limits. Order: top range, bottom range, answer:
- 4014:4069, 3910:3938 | 1.76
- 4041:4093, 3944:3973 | 1.72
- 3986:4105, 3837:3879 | 1.88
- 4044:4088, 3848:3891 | 1.80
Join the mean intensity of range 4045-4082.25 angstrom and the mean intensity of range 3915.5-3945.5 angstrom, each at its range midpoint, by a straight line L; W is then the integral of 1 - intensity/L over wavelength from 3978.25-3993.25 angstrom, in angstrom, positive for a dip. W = -4.0 angstrom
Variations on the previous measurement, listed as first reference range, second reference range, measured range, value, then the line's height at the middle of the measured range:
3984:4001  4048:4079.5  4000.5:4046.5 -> -4.4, 18.4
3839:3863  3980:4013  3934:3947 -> 5.3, 15.8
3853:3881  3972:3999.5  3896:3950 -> 6.0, 14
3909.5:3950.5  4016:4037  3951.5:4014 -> 4.4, 16.5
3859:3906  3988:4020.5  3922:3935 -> 4.5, 14.9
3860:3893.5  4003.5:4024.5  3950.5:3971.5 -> 7.1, 17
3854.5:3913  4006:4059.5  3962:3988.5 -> 6.9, 17.1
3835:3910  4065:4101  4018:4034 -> -3.3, 16.8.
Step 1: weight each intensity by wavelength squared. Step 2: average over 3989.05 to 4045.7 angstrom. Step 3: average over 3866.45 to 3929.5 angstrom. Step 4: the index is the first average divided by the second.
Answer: 1.6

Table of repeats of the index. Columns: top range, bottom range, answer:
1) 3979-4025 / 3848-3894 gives 1.79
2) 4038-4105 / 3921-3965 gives 1.78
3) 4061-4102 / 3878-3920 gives 1.51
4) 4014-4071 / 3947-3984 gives 1.61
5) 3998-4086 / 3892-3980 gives 1.67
